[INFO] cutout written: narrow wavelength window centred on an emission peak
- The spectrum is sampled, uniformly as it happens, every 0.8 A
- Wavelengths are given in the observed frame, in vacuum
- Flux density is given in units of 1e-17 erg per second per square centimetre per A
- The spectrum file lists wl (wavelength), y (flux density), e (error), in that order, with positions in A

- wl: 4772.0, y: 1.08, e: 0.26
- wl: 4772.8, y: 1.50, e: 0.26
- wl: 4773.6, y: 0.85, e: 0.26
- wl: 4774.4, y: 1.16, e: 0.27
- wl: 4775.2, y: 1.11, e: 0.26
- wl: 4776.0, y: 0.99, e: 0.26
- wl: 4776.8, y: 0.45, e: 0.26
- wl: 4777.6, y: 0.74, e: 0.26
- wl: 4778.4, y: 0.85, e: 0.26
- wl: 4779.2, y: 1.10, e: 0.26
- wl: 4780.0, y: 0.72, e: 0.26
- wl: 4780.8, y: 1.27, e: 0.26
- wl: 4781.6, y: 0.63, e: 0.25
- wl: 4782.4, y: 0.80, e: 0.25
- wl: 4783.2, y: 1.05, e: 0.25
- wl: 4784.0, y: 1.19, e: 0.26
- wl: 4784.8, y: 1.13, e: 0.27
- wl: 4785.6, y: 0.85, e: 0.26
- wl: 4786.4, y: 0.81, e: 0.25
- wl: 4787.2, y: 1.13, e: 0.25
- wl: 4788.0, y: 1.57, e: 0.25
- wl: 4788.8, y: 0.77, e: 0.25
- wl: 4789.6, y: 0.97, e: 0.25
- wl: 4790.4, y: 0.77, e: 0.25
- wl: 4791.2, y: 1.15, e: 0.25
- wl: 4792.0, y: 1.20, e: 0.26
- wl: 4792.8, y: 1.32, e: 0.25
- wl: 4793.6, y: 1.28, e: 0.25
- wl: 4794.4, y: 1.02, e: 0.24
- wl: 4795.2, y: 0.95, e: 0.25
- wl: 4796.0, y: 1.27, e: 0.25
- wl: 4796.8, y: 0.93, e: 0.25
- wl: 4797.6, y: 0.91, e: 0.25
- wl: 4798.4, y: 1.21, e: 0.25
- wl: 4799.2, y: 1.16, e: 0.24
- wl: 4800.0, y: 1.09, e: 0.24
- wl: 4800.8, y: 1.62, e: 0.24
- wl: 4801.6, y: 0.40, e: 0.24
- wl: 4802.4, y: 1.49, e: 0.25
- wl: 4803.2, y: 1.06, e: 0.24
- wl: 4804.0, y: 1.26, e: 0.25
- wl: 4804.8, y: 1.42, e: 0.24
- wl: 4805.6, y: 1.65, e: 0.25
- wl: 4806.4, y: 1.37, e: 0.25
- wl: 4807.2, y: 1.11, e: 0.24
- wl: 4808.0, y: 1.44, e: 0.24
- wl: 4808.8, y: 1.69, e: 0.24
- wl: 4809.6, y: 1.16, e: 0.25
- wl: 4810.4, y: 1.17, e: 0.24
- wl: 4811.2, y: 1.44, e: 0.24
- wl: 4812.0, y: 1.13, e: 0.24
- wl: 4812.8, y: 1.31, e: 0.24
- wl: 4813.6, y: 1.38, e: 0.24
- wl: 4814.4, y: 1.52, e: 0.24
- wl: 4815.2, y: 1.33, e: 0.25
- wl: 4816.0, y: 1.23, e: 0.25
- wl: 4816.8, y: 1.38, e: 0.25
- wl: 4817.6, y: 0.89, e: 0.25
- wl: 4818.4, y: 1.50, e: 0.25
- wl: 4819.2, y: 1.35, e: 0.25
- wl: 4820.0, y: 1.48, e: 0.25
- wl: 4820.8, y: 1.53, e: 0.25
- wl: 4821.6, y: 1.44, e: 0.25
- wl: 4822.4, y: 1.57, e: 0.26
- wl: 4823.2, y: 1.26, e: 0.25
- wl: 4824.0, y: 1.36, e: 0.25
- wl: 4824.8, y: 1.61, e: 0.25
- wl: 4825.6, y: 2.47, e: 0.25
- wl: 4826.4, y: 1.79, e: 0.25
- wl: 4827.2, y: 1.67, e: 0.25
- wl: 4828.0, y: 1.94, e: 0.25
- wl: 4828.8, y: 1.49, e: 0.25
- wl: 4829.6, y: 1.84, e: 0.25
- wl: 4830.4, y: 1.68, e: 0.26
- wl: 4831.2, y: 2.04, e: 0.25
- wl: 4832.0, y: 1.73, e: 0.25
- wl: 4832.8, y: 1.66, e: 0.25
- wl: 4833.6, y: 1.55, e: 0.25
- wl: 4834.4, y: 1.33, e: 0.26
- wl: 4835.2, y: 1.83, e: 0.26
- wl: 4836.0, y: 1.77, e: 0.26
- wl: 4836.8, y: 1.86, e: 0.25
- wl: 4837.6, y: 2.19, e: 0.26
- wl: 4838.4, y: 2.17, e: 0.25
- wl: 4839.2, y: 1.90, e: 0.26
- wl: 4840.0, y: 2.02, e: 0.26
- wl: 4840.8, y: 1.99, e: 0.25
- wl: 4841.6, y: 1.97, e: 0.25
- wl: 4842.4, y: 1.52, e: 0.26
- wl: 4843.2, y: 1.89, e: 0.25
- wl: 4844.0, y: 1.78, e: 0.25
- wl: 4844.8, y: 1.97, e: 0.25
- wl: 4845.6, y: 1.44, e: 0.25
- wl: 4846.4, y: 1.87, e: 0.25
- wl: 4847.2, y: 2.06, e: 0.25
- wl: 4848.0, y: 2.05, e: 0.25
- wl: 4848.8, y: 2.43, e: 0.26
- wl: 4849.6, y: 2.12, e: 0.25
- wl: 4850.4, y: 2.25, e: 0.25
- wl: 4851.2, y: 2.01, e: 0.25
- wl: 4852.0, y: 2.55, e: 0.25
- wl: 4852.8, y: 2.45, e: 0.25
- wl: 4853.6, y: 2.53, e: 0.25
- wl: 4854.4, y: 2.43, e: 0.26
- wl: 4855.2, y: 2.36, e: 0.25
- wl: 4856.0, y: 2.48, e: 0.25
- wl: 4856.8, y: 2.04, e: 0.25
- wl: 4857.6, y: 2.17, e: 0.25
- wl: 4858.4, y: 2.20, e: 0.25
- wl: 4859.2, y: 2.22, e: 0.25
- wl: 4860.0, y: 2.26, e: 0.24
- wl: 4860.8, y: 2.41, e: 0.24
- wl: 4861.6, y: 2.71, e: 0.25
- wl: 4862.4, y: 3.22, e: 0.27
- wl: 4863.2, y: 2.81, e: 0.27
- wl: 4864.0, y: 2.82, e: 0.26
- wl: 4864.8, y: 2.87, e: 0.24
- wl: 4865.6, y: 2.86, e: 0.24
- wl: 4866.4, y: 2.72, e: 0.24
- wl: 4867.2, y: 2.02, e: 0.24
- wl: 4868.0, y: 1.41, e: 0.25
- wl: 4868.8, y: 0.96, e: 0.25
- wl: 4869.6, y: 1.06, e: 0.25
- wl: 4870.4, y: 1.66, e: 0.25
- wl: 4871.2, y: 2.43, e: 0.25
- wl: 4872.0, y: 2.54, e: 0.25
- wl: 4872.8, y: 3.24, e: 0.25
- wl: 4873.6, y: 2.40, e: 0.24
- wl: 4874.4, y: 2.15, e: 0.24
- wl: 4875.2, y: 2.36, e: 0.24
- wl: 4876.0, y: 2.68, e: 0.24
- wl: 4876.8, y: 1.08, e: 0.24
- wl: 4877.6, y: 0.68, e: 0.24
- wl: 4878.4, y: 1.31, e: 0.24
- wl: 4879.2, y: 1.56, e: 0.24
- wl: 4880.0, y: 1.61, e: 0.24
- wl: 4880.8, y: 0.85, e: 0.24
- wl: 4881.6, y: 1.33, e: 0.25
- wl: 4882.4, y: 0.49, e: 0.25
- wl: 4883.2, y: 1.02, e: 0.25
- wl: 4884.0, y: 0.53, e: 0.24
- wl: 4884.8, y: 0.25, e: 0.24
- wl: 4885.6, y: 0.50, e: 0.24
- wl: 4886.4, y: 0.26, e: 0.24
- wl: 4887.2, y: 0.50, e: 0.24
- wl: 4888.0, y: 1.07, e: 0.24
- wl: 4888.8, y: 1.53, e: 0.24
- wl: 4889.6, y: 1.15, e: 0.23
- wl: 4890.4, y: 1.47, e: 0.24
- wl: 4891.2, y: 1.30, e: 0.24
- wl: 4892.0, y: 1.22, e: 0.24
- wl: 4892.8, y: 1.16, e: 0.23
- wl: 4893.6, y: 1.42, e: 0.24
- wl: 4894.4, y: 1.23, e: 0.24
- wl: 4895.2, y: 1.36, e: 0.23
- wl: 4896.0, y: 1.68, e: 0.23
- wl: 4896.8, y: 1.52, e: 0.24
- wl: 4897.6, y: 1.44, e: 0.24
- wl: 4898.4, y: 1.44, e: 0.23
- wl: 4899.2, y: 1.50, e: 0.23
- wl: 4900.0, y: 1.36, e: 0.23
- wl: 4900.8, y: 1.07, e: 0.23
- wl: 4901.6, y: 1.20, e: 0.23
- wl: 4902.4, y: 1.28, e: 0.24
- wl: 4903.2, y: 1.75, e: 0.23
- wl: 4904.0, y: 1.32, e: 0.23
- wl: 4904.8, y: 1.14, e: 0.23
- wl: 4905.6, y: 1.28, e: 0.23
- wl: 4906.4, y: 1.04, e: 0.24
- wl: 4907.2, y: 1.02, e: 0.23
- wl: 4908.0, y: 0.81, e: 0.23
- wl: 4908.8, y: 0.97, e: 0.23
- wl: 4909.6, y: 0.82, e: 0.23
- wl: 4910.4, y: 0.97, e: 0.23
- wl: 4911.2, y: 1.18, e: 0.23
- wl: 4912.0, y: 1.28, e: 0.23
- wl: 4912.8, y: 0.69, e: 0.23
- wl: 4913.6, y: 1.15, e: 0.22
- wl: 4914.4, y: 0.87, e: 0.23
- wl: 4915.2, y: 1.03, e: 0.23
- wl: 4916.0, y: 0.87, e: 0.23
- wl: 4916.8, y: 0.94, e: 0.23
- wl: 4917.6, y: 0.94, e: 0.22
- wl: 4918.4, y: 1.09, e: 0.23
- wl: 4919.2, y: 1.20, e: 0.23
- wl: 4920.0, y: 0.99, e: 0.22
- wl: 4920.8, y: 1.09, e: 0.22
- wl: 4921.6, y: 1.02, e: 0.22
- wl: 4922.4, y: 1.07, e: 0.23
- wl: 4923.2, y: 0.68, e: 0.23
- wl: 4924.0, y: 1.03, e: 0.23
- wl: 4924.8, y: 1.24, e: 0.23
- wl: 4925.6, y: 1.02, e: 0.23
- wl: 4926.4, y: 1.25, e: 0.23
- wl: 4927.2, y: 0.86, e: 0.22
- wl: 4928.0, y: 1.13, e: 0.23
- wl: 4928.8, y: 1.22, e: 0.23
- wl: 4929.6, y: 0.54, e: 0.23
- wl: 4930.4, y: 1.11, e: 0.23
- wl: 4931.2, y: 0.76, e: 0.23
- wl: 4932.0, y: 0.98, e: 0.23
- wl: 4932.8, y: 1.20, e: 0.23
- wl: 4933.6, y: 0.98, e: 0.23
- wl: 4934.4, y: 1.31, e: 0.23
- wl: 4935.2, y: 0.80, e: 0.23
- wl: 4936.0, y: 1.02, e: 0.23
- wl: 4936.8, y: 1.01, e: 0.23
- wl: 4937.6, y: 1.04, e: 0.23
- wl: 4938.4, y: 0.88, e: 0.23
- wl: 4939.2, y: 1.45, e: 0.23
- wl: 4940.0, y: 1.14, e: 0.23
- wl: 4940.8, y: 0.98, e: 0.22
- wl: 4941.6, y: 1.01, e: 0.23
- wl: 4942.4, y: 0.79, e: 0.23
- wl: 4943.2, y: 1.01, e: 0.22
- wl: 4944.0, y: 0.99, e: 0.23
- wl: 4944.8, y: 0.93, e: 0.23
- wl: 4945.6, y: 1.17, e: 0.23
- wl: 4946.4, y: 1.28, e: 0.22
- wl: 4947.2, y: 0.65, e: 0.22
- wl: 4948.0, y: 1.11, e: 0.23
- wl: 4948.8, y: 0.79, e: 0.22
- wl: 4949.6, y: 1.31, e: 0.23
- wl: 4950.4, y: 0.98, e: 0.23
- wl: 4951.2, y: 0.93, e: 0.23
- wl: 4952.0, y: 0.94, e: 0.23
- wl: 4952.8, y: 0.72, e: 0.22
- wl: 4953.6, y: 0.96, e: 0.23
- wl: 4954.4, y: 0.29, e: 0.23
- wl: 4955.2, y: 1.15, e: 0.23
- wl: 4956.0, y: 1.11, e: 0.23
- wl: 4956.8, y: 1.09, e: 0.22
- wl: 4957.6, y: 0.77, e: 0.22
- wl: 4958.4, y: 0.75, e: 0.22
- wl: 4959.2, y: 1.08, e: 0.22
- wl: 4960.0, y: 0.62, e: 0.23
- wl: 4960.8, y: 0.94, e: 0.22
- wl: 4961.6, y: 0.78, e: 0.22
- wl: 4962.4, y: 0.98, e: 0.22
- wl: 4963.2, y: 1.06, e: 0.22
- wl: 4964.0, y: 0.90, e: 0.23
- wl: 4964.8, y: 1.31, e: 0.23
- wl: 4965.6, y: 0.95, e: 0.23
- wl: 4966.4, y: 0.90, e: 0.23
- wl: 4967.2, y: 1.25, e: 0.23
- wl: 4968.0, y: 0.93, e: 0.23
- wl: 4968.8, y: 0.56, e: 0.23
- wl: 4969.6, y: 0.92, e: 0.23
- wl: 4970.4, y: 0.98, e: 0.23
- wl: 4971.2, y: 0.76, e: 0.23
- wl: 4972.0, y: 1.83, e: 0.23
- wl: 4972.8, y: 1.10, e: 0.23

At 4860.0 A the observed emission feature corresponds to C IV 1549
